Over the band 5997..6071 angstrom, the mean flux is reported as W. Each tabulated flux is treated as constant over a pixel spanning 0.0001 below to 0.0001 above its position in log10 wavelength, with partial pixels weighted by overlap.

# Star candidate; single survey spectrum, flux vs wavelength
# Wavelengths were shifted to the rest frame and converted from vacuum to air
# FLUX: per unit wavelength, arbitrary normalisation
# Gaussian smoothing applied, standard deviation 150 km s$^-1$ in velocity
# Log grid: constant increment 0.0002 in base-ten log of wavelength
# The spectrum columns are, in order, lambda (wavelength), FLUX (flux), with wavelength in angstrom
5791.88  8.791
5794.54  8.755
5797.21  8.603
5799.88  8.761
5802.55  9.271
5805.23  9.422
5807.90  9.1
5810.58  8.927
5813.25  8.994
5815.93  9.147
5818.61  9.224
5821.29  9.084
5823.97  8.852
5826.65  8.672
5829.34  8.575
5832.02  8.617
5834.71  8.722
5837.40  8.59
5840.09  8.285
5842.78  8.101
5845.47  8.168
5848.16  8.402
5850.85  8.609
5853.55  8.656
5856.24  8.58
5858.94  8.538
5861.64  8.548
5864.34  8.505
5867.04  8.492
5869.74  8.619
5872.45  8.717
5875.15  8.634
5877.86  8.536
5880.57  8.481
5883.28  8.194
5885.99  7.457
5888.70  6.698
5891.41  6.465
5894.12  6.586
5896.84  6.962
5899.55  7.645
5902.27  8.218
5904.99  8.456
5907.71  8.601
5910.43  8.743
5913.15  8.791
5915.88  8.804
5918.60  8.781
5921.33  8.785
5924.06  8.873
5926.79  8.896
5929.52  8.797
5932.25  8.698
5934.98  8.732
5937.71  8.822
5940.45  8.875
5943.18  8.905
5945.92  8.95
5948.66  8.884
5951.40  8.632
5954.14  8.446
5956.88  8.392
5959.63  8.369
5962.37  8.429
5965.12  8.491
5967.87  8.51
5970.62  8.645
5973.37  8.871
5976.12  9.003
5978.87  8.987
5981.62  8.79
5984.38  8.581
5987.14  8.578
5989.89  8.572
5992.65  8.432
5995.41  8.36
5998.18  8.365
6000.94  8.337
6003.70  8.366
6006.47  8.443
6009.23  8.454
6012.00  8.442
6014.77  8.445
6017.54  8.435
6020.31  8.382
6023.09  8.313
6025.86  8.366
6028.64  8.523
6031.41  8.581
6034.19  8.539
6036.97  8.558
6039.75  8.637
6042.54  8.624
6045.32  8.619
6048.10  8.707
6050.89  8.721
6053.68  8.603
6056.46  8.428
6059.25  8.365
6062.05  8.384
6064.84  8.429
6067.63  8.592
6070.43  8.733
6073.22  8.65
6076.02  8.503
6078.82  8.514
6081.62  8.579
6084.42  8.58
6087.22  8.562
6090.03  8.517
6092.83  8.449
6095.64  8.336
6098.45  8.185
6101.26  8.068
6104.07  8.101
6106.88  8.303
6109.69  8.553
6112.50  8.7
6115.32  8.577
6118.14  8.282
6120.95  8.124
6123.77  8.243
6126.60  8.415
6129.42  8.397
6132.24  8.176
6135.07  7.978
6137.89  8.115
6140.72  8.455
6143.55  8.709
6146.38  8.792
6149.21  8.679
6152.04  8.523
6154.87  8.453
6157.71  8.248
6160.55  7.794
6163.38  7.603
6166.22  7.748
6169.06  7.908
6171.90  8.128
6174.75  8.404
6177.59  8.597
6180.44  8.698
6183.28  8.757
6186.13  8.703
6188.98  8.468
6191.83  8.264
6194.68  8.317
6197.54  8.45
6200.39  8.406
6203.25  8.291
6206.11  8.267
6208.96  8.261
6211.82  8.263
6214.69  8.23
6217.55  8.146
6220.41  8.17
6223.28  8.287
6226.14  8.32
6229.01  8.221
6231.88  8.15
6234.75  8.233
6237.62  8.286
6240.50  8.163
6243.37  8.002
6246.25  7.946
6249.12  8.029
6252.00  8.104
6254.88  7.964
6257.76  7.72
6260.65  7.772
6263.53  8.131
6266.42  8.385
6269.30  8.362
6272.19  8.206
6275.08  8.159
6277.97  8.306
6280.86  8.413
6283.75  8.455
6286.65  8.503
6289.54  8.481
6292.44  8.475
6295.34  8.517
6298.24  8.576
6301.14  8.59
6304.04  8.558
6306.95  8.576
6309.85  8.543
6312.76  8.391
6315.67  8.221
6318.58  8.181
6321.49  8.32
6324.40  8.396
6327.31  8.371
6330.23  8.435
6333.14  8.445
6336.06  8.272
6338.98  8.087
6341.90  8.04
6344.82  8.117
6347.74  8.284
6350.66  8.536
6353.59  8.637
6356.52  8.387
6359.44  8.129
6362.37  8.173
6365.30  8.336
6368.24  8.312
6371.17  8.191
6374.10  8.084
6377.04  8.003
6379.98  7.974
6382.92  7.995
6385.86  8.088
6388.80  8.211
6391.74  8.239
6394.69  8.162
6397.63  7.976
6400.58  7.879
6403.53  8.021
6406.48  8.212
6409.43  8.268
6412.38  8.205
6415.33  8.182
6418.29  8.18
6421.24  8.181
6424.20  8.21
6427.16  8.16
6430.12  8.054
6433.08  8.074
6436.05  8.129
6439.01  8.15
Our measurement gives 8.49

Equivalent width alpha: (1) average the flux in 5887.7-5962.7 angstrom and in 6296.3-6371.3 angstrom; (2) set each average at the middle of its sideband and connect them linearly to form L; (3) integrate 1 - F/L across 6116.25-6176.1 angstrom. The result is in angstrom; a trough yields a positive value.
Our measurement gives 0.82 angstrom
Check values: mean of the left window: 8.38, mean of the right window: 8.35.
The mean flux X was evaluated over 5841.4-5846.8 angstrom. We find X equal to 8.14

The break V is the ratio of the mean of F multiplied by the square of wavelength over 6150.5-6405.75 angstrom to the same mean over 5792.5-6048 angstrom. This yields 1.1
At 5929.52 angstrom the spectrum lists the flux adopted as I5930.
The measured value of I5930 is 8.797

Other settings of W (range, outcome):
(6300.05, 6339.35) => 8.39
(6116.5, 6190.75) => 8.32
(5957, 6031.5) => 8.52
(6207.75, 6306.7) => 8.25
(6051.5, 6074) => 8.53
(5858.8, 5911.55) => 8.04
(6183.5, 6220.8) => 8.34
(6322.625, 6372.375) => 8.3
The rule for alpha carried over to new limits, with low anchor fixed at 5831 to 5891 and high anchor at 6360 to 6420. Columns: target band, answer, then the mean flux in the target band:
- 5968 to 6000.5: -1.4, 8.64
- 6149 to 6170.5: 0.4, 8.09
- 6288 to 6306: -0.8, 8.53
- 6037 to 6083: -1.7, 8.57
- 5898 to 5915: -0.2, 8.4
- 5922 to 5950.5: -1.8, 8.84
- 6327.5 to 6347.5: -0.2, 8.24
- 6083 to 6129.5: -0.7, 8.38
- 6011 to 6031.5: -0.4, 8.43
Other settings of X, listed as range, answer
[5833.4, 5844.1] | 8.42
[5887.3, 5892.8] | 6.6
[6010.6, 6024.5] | 8.4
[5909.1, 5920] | 8.78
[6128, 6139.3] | 8.17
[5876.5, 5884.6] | 8.4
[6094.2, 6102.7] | 8.19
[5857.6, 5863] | 8.54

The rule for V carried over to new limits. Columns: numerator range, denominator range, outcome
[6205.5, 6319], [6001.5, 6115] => 1.04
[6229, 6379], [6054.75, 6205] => 1.04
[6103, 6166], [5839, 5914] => 1.11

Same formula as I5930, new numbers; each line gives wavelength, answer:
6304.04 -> 8.558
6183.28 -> 8.757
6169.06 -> 7.908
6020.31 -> 8.382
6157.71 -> 8.248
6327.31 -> 8.371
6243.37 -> 8.002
